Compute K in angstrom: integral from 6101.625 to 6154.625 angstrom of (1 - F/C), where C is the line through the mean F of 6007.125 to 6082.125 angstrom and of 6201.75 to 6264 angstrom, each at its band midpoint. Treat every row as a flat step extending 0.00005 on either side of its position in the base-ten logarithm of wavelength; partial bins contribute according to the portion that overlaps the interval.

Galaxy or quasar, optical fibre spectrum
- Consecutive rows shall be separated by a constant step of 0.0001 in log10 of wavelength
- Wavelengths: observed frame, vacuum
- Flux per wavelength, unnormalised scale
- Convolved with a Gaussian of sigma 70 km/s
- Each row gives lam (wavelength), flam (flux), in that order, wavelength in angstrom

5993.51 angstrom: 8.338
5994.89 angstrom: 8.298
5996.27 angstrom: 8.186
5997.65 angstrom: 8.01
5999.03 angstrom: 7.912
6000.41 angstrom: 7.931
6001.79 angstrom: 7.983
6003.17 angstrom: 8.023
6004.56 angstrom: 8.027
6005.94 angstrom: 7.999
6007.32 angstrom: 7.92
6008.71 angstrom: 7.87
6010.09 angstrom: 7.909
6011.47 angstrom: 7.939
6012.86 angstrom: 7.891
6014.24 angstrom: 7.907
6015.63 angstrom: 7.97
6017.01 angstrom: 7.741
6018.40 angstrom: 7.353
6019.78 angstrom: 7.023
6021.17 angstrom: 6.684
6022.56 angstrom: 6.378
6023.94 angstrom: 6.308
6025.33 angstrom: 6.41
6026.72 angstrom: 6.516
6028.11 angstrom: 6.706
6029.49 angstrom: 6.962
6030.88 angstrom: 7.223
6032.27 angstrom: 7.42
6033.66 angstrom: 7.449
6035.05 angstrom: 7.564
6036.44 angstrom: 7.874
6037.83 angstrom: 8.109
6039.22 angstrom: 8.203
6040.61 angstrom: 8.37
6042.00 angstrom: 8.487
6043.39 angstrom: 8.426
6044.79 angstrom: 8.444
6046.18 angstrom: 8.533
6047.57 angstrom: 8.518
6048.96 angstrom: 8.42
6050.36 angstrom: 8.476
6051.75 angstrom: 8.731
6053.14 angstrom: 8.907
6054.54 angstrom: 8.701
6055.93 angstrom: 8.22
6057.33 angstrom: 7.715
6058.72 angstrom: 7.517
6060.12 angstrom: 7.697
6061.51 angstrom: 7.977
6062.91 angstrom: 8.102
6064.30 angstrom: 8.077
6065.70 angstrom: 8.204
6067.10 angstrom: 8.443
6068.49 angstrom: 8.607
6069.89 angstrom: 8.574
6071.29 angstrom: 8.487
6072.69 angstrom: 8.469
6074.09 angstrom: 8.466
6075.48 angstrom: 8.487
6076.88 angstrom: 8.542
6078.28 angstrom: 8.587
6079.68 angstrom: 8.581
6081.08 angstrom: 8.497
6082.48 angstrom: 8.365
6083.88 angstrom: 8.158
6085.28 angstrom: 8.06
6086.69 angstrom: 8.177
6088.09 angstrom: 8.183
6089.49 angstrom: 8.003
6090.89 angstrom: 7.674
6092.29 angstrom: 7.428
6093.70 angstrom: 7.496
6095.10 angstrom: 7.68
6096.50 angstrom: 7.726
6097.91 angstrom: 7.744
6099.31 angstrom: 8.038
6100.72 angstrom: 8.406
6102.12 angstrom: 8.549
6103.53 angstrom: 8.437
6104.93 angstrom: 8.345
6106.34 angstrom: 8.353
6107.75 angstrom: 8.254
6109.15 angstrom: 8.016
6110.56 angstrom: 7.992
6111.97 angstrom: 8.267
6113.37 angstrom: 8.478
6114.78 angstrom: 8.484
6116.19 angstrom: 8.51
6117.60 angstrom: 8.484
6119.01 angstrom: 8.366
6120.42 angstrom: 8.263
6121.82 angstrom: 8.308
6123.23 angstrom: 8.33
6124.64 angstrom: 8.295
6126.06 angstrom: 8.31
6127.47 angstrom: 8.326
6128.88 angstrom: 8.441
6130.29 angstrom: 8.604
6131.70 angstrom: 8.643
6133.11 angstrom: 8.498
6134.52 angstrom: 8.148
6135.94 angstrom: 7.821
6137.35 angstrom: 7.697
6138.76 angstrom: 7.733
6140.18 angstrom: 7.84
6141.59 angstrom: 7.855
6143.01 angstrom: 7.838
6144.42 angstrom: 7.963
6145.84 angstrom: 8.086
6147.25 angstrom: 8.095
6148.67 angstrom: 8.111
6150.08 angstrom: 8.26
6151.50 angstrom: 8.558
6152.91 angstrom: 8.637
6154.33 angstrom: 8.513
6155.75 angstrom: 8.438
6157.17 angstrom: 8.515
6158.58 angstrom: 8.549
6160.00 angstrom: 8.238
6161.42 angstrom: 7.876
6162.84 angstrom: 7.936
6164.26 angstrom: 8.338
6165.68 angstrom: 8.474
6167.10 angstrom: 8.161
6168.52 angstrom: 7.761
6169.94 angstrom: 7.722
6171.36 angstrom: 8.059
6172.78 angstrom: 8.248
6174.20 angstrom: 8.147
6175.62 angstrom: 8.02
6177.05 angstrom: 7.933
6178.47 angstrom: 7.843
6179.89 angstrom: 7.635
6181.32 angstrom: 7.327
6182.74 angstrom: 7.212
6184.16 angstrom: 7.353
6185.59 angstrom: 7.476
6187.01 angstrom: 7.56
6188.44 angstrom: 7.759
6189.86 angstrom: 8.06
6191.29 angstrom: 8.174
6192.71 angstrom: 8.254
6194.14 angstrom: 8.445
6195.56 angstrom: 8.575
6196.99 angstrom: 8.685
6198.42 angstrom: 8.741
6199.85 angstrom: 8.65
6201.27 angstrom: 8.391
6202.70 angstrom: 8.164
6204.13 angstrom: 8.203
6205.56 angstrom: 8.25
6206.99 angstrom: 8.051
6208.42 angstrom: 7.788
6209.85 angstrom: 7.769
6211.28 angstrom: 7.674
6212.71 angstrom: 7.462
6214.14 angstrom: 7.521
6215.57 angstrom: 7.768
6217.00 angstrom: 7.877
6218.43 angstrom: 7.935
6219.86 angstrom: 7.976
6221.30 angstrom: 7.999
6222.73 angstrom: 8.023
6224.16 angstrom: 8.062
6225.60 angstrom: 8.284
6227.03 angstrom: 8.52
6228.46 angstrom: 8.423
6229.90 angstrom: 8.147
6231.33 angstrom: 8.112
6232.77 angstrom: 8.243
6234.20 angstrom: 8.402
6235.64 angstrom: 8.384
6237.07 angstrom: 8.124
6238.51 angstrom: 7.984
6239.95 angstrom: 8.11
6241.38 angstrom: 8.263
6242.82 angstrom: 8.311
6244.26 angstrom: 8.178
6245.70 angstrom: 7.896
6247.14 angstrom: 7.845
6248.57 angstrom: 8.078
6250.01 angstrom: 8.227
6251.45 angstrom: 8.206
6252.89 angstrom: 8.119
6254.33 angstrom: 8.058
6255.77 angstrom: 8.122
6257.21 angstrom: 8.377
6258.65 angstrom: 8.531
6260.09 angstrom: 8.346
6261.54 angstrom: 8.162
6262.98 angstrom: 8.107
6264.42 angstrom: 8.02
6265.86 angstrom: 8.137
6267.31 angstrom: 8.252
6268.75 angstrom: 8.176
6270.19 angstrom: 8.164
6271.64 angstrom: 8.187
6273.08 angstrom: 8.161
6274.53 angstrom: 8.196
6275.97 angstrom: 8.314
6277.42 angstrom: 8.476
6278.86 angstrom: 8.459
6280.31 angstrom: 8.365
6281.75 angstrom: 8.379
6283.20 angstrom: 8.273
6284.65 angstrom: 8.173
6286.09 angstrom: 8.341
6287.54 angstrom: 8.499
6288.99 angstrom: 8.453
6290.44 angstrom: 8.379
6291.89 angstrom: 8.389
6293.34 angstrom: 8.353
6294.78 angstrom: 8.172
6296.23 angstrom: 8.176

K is -1.6 angstrom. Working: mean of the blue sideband 7.94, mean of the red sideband 8.1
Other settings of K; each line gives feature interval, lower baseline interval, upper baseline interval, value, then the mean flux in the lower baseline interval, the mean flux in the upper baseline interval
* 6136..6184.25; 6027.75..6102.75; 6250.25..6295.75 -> 0.9 angstrom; 8.13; 8.27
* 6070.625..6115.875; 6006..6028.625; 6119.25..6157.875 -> -1.8 angstrom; 7.31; 8.23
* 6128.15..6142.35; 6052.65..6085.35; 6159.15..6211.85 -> 0.0 angstrom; 8.31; 8.03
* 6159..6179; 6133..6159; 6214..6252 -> 0.2 angstrom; 8.16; 8.12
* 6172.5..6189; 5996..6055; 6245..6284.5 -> 0.8 angstrom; 7.79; 8.21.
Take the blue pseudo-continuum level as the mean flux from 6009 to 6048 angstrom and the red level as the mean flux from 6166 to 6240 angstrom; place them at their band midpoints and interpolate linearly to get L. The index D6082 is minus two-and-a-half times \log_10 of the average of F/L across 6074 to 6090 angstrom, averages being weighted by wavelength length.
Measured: -0.08 mag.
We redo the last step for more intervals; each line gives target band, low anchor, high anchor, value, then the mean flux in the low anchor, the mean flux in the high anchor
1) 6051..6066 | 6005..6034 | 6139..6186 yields -0.09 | 7.32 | 8.03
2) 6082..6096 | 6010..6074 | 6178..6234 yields 0.00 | 7.87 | 8.02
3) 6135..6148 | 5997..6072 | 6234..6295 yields 0.02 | 7.87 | 8.24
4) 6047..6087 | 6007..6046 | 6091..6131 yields -0.06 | 7.55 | 8.2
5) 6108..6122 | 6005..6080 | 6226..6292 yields -0.04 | 7.93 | 8.24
